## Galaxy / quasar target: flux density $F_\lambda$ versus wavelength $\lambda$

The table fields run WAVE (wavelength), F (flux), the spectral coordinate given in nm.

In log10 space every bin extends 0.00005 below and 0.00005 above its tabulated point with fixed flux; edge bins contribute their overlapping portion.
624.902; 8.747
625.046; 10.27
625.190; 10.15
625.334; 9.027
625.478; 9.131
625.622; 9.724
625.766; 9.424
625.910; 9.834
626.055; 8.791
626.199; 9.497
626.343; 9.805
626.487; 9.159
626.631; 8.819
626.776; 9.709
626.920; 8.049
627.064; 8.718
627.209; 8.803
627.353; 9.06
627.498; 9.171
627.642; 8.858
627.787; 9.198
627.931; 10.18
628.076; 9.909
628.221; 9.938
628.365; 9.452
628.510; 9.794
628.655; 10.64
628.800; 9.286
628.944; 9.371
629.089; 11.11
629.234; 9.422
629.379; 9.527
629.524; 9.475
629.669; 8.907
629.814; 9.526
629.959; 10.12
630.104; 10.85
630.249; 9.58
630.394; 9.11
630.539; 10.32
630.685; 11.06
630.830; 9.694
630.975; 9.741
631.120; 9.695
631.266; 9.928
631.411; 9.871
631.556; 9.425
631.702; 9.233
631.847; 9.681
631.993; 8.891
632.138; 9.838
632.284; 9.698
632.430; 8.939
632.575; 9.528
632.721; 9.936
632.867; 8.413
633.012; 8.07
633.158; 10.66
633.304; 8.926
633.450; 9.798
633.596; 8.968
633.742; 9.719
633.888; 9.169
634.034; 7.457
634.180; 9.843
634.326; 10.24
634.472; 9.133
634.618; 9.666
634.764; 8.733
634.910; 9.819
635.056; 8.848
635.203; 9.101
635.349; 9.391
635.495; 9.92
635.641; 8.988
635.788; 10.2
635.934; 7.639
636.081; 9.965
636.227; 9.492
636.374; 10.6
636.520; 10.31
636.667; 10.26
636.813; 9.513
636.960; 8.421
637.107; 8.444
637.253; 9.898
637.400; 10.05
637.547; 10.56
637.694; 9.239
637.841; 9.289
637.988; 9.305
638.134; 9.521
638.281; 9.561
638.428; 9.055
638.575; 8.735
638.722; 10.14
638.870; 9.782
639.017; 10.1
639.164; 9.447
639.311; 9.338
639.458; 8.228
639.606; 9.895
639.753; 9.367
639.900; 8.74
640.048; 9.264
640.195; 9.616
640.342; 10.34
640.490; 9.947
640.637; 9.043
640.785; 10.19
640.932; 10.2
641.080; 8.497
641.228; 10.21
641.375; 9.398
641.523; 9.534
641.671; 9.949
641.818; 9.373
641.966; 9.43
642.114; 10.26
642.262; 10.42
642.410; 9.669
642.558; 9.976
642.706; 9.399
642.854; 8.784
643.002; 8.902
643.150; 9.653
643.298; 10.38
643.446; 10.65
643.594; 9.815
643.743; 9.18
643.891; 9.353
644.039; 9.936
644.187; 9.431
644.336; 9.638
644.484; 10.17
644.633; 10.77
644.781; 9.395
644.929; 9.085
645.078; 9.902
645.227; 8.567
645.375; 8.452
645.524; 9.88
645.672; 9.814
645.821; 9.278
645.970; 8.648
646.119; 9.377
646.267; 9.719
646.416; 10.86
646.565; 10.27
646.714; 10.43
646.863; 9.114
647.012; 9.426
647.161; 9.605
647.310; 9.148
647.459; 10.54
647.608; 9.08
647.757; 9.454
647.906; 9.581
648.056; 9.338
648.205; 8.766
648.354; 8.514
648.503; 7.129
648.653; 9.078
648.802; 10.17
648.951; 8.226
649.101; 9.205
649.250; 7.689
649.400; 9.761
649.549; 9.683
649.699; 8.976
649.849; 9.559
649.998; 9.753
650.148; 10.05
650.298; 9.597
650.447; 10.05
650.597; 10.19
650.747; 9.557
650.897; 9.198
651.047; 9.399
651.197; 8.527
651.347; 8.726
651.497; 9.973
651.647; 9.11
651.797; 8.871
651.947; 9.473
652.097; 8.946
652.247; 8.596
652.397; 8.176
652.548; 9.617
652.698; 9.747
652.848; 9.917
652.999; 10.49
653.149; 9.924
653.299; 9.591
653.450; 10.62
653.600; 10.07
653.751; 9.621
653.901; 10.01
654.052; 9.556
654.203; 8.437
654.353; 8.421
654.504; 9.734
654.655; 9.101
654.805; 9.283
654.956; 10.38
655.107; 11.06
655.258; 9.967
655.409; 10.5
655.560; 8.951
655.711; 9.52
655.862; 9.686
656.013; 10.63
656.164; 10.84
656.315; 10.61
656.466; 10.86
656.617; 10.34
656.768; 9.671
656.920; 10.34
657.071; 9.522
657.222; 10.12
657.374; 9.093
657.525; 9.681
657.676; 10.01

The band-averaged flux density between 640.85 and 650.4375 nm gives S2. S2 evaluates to 9.51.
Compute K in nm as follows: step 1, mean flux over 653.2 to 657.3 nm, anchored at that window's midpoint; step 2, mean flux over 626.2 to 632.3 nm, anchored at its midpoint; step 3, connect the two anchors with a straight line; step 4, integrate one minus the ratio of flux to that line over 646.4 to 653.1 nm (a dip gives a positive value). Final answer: 0.33 nm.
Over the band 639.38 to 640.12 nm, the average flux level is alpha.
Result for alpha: 9.09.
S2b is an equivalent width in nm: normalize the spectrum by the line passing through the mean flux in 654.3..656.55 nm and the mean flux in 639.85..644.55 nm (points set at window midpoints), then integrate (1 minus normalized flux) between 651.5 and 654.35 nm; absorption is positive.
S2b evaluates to 0.13 nm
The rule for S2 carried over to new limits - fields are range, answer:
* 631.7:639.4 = 9.42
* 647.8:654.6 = 9.32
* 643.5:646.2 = 9.49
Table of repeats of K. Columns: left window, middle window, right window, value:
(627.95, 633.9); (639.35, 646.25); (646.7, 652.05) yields -0.11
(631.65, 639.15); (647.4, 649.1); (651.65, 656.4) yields 0.09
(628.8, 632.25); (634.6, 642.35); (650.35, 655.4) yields 0.11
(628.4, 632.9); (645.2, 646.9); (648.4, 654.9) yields -0.02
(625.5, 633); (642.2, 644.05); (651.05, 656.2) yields -0.03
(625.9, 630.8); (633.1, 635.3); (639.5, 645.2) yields 0.06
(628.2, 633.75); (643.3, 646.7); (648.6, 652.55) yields -0.11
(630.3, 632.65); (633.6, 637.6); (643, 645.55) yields 0.09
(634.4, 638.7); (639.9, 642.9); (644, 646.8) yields -0.03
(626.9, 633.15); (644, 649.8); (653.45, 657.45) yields 0.23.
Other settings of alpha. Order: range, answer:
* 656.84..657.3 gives 9.97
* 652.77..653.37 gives 9.99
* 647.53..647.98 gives 9.39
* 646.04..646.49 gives 9.98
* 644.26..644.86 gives 9.99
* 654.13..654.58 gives 8.87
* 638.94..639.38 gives 9.64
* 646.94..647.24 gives 9.51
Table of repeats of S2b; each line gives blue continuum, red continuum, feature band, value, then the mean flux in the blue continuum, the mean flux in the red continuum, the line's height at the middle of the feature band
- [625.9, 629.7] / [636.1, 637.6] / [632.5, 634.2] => 0.08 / 9.42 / 9.75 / 9.63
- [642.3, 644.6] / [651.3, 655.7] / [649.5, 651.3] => 0.01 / 9.69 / 9.55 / 9.6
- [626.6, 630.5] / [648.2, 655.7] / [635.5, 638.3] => -0.02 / 9.52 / 9.41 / 9.48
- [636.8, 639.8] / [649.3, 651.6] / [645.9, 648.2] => -0.03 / 9.42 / 9.51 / 9.48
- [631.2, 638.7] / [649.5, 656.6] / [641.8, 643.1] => -0.01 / 9.42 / 9.66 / 9.51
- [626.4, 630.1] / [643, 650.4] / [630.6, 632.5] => -0.04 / 9.48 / 9.47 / 9.47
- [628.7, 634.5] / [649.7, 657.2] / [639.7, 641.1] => 0.01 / 9.56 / 9.69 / 9.61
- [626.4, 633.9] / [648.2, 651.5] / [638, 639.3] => -0.02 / 9.52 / 9.2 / 9.38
